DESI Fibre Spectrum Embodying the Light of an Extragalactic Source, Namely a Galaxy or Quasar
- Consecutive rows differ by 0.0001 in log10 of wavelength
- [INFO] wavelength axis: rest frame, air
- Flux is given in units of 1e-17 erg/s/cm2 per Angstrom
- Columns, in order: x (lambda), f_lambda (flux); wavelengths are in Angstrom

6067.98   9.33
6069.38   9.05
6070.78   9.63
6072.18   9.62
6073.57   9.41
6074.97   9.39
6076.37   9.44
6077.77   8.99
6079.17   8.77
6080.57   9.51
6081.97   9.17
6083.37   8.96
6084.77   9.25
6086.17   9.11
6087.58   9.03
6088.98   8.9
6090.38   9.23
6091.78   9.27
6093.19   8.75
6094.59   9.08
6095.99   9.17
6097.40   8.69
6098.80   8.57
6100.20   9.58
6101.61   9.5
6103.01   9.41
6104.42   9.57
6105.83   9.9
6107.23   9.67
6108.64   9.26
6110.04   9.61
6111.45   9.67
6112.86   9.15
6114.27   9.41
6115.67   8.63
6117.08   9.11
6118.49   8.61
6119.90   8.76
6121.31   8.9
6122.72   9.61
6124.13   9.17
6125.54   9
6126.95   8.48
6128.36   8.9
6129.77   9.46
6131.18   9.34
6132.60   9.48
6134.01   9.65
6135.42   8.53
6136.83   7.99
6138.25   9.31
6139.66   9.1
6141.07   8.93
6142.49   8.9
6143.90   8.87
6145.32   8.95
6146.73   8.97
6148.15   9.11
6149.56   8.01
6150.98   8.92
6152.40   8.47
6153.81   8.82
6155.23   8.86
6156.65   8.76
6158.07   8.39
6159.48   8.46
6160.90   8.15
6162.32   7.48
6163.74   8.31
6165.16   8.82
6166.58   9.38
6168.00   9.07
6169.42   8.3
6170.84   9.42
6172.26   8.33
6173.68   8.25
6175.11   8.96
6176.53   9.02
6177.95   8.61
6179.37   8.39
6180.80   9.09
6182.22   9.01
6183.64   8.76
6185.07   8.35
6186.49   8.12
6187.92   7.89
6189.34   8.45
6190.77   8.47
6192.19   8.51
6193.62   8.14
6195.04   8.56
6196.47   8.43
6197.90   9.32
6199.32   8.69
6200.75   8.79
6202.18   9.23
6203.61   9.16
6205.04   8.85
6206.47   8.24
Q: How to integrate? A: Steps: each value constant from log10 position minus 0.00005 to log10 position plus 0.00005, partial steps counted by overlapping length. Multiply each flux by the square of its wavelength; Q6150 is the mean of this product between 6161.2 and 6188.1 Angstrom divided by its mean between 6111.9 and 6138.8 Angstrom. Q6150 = 1.0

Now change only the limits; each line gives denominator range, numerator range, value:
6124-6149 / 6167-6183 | 0.99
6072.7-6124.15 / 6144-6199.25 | 0.96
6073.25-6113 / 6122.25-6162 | 0.97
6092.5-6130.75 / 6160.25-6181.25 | 0.96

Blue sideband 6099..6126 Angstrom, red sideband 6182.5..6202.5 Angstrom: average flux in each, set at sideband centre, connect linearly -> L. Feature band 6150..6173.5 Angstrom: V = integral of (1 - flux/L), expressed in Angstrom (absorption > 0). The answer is 0.6 Angstrom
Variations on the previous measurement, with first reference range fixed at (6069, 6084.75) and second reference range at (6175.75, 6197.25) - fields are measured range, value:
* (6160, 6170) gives 0.19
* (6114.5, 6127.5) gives 0.04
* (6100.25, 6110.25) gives -0.53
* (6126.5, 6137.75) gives -0.13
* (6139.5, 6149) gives -0.15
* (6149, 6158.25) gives 0.13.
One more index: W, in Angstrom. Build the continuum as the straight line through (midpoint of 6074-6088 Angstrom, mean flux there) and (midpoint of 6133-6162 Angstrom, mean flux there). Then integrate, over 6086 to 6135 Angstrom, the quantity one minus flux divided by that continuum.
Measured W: -1.1 Angstrom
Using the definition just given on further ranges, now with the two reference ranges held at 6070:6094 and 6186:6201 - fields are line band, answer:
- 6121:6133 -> -0.32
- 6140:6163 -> 0.31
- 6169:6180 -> -0.08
